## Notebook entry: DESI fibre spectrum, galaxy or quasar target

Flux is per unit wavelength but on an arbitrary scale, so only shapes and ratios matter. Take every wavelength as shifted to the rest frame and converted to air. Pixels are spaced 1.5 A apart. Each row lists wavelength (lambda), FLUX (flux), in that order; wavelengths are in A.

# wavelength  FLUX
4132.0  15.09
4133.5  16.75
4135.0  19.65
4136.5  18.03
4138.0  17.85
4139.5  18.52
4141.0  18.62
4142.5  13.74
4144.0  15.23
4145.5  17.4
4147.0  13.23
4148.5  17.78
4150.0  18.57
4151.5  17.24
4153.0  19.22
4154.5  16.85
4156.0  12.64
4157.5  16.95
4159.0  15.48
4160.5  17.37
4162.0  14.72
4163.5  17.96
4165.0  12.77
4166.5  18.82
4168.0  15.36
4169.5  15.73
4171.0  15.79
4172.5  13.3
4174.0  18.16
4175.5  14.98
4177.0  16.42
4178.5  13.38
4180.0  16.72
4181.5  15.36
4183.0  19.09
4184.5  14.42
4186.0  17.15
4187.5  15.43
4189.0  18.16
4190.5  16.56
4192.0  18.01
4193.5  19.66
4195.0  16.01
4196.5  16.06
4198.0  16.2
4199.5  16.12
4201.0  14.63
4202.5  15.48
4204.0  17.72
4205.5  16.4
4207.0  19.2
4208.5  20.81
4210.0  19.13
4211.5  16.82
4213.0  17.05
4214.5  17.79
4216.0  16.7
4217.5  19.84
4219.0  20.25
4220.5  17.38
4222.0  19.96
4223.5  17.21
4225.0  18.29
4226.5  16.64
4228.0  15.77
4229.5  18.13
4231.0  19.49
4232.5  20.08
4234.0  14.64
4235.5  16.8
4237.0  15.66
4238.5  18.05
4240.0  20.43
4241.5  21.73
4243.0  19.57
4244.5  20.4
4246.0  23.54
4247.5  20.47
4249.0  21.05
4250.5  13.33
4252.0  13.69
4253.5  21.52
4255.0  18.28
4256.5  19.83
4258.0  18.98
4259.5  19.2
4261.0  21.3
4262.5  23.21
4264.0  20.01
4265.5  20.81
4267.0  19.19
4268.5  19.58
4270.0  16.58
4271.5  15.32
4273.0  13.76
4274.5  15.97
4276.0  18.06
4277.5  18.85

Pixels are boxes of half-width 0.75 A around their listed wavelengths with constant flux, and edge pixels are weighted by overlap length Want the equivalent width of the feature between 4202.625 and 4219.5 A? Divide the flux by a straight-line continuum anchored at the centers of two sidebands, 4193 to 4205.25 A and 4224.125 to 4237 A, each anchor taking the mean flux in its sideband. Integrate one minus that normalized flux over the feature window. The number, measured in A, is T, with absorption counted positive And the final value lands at -1.4 A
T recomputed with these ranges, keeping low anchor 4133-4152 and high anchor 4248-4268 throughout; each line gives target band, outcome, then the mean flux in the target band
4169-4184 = 1.6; 15.9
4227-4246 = 0.3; 18.6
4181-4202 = 1.6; 16.6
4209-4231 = 0.7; 18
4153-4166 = 1.2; 15.9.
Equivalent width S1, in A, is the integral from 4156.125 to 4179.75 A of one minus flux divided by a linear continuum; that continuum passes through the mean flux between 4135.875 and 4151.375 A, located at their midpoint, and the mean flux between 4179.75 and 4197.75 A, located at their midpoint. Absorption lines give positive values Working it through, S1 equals 1.59 A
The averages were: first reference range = 16.9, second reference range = 16.9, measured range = 15.7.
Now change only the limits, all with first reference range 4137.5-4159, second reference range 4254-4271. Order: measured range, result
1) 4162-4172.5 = 0.84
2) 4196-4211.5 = 0.82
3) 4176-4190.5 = 1.11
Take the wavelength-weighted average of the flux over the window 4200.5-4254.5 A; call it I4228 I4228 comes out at 18.2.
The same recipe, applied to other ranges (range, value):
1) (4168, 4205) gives 16.3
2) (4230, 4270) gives 19.2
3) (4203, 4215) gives 18.1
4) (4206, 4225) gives 18.5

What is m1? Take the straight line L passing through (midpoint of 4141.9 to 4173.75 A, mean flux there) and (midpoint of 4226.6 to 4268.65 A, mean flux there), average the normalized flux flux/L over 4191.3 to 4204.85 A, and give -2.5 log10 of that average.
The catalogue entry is 0.05 mag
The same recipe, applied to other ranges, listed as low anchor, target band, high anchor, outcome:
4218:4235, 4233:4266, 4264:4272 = -0.05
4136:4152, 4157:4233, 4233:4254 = 0.05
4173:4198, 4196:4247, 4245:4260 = -0.01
